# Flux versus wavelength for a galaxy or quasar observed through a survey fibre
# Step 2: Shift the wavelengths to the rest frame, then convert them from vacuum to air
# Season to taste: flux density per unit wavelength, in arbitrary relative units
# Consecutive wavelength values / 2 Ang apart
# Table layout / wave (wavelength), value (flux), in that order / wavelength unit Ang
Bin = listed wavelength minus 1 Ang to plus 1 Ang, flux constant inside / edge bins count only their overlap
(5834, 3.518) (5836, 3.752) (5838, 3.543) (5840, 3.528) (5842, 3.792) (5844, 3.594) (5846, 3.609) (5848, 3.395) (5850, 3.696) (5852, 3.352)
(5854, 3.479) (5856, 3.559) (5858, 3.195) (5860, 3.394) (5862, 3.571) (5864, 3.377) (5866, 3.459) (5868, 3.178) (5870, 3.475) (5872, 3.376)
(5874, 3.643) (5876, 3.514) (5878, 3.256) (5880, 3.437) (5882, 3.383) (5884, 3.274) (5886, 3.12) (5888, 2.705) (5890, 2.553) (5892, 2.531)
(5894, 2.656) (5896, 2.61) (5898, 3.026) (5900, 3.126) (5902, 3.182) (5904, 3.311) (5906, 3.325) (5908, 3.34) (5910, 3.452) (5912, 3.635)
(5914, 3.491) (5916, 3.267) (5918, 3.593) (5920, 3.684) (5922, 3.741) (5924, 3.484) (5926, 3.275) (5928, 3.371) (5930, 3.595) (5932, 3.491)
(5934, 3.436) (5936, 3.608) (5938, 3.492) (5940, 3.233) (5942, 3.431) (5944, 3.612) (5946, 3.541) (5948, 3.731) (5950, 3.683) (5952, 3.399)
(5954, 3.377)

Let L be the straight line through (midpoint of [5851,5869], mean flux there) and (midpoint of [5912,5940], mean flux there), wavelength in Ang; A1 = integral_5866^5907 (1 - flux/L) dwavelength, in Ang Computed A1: 3.5 Ang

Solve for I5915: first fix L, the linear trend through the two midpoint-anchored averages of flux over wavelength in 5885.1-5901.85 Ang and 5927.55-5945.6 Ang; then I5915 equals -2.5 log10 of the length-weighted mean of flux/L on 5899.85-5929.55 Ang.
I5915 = -0.10 mag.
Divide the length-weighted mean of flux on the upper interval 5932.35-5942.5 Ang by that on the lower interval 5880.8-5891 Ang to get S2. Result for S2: 1.1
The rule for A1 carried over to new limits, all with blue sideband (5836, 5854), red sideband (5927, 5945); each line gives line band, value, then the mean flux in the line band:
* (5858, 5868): 0.4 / 3.4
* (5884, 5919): 3.9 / 3.12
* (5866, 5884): 0.7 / 3.4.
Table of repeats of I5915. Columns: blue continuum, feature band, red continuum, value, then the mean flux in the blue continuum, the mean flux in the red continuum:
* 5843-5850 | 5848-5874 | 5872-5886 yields 0.02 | 3.56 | 3.39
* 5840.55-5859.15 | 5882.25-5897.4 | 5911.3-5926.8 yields 0.24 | 3.52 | 3.52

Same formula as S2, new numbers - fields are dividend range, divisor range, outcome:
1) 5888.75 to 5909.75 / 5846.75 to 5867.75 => 0.87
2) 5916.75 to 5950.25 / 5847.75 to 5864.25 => 1.02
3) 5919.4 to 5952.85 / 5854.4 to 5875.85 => 1.03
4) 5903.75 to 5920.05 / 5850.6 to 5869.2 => 1.01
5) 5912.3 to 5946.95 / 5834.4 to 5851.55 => 0.97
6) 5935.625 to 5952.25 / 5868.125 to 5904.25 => 1.13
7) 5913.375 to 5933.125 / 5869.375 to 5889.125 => 1.06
